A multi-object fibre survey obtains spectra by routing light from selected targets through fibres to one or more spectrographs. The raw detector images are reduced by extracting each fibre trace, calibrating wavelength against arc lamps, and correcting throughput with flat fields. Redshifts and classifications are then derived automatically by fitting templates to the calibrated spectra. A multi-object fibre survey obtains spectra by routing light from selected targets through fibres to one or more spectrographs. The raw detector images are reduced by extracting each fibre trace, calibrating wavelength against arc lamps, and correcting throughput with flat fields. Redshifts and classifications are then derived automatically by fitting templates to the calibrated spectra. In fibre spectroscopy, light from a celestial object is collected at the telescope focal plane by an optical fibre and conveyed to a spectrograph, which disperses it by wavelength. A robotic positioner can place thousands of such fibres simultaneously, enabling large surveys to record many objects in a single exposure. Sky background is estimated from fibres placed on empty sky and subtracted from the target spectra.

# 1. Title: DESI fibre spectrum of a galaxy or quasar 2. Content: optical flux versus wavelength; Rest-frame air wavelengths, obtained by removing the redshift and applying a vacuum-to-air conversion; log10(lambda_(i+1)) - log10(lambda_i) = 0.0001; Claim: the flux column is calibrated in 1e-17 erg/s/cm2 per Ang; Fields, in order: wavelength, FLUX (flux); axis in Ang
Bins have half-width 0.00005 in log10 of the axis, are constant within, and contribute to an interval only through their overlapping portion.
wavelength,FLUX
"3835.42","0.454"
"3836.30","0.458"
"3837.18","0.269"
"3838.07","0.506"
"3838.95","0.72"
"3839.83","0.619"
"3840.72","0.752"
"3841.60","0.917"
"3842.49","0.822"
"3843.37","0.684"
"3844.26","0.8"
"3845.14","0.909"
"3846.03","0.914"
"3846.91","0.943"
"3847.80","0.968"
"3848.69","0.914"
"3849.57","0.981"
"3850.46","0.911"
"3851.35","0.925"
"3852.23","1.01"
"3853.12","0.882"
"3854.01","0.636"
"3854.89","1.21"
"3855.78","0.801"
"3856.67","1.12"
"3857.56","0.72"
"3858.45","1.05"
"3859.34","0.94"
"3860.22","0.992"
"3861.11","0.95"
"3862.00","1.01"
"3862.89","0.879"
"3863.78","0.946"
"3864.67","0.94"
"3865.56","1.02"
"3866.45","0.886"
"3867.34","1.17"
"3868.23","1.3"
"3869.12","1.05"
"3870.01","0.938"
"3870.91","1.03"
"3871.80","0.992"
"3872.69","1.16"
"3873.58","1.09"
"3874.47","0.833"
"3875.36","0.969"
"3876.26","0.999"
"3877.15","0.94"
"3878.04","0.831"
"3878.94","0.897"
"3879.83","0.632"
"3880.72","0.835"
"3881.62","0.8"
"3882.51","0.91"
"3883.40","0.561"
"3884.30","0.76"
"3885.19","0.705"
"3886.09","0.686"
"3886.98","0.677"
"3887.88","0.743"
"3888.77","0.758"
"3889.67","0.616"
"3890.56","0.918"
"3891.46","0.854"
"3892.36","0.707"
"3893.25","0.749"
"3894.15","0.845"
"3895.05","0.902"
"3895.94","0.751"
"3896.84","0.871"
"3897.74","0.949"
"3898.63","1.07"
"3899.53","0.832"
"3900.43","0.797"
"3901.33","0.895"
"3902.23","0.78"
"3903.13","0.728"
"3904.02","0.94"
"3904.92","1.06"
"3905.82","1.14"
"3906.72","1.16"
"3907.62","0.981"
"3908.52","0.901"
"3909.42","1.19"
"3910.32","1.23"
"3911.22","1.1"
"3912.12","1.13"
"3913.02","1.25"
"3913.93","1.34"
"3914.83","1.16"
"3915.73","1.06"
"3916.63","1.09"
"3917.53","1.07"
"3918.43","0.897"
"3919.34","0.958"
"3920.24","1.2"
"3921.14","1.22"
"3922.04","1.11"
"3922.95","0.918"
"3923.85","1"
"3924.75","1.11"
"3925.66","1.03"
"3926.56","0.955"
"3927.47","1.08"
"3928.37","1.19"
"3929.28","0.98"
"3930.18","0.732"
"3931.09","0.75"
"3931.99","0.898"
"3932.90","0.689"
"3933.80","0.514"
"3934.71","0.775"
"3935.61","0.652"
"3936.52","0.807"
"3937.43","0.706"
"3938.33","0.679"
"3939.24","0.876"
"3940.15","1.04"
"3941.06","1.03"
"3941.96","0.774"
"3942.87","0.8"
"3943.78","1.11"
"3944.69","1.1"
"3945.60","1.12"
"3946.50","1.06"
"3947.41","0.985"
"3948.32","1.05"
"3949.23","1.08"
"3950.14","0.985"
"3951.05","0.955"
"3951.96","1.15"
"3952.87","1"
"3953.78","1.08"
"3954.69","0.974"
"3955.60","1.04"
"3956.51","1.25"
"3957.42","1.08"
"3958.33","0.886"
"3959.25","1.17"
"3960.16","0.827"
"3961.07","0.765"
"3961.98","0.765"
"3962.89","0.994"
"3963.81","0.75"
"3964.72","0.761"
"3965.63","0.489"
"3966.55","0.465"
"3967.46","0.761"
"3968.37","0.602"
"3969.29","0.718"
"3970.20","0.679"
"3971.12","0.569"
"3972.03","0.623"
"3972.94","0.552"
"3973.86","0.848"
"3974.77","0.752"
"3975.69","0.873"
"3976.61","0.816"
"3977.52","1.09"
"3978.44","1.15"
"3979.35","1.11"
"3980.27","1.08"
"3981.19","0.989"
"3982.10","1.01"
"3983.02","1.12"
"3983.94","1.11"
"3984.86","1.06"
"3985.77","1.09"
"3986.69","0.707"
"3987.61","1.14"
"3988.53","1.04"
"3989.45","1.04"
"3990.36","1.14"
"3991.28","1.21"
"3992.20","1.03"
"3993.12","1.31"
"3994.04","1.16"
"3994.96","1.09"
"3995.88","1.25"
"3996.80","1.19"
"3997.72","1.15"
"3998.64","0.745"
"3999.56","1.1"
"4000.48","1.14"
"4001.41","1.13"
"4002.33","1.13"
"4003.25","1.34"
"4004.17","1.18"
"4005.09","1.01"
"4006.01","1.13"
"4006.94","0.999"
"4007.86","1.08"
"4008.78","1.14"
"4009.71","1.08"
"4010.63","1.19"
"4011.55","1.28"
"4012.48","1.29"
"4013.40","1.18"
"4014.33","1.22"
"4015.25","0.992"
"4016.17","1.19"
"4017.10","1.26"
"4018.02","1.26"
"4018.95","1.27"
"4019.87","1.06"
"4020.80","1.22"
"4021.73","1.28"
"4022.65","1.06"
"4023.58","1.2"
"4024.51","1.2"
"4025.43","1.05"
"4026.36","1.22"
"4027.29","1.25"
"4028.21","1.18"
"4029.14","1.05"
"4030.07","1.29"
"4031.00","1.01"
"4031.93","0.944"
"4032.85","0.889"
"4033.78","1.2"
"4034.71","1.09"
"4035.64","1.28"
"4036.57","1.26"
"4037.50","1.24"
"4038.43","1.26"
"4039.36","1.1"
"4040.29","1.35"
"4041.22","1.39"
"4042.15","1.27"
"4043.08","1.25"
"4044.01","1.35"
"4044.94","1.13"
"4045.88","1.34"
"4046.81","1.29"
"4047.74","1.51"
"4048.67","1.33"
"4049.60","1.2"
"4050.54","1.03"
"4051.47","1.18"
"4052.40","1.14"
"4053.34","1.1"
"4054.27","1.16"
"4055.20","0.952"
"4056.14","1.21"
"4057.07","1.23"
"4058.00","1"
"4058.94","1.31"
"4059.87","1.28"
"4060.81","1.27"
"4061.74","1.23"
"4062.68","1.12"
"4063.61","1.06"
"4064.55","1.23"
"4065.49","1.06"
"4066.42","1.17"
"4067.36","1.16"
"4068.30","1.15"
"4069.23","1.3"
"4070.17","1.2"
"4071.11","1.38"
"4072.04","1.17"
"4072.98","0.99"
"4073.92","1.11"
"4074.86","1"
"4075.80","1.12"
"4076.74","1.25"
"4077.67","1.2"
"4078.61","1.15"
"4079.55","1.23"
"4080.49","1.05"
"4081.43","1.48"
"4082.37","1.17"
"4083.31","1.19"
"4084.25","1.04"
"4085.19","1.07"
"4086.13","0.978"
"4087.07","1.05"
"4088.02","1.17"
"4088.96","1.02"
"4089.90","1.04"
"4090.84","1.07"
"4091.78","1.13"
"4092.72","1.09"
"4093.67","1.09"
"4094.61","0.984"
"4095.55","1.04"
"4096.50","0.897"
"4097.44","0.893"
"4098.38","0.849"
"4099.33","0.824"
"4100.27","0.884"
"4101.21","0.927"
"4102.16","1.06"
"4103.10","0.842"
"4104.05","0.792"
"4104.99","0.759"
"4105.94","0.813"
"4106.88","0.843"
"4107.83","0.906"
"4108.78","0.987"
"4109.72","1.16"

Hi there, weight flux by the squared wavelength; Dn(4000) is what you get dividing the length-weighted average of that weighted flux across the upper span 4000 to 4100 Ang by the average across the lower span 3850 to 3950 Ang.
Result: 1.33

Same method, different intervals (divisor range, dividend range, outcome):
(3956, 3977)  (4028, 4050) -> 1.61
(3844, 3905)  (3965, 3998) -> 1.11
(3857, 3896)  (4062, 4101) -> 1.37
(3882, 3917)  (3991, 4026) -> 1.33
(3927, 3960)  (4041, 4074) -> 1.34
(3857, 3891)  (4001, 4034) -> 1.38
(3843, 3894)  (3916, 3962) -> 1.11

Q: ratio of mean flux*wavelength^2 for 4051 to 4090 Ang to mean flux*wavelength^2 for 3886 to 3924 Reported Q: 1.30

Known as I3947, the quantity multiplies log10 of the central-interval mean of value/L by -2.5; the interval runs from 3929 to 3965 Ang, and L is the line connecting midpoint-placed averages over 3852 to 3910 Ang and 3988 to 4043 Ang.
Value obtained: 0.13 mag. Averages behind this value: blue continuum 0.906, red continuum 1.16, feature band 0.917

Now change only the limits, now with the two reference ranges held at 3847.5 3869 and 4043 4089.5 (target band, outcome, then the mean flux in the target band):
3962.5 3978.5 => 0.41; 0.738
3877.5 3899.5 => 0.25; 0.794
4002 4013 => -0.04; 1.15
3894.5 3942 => 0.07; 0.963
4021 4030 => -0.04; 1.17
